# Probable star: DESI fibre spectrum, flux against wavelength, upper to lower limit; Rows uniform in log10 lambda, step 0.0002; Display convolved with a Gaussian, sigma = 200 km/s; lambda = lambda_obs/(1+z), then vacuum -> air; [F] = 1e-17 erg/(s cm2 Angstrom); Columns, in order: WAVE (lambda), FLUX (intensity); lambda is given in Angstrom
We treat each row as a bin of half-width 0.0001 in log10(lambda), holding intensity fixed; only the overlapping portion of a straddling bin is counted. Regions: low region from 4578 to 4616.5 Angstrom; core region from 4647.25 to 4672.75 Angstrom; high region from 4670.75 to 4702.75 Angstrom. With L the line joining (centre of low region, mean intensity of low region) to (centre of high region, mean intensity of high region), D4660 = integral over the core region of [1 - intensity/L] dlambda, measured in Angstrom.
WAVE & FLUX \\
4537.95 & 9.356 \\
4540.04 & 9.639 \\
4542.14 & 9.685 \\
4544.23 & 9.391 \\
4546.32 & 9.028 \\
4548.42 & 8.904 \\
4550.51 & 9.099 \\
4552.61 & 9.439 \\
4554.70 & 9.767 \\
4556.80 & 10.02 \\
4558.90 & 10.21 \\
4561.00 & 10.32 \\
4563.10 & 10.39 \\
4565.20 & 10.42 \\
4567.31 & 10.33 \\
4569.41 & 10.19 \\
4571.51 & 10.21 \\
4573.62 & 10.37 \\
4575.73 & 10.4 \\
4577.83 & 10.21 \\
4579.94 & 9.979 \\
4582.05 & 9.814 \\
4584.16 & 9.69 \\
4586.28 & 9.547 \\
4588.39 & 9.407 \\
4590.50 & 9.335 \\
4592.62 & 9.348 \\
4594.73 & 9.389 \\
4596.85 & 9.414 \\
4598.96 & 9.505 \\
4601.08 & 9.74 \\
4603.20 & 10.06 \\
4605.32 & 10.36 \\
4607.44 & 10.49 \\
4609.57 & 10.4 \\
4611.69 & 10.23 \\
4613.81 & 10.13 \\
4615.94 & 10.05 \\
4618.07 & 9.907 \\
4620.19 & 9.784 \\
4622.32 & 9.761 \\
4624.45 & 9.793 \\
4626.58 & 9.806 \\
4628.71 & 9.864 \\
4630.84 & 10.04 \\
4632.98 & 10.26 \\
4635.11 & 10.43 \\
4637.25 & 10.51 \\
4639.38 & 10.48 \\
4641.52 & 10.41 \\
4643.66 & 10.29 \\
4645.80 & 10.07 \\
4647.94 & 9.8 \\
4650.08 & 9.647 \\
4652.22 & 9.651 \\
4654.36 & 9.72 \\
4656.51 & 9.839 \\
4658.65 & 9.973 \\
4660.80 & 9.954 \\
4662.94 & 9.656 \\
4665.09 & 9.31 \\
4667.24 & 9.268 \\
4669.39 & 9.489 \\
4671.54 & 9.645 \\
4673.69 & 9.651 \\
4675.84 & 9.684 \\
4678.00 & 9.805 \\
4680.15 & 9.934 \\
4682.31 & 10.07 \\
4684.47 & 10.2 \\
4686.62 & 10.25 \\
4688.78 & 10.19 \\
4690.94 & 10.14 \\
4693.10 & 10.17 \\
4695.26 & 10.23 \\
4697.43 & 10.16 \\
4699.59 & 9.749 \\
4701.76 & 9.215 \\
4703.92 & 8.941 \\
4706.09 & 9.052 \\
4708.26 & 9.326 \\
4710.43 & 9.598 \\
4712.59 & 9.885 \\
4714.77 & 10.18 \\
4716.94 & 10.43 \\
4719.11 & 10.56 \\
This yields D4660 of 0.6 Angstrom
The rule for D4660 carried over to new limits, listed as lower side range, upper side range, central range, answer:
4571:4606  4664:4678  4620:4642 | -1.0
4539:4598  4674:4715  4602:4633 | -0.8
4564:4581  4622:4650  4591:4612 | 0.7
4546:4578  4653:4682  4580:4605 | 0.7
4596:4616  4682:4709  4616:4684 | 0.3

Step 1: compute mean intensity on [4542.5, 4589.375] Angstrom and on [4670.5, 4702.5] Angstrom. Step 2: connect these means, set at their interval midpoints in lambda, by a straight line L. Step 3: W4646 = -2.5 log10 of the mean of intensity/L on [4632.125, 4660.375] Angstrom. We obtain -0.02 mag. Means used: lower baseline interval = 9.87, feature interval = 10.1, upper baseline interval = 9.95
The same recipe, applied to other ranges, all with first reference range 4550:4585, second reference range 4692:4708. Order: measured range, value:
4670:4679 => 0.003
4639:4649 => -0.040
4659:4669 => 0.019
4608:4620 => -0.024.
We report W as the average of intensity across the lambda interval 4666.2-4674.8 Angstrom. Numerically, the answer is 9.52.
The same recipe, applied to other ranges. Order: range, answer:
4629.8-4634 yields 10.1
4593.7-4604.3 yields 9.63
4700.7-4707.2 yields 9.07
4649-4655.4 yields 9.68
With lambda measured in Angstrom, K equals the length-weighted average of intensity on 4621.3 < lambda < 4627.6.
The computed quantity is 9.79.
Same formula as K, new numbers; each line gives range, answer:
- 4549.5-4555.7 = 9.44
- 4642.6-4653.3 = 9.9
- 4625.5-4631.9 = 9.91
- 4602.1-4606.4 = 10.2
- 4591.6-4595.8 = 9.37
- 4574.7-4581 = 10.2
